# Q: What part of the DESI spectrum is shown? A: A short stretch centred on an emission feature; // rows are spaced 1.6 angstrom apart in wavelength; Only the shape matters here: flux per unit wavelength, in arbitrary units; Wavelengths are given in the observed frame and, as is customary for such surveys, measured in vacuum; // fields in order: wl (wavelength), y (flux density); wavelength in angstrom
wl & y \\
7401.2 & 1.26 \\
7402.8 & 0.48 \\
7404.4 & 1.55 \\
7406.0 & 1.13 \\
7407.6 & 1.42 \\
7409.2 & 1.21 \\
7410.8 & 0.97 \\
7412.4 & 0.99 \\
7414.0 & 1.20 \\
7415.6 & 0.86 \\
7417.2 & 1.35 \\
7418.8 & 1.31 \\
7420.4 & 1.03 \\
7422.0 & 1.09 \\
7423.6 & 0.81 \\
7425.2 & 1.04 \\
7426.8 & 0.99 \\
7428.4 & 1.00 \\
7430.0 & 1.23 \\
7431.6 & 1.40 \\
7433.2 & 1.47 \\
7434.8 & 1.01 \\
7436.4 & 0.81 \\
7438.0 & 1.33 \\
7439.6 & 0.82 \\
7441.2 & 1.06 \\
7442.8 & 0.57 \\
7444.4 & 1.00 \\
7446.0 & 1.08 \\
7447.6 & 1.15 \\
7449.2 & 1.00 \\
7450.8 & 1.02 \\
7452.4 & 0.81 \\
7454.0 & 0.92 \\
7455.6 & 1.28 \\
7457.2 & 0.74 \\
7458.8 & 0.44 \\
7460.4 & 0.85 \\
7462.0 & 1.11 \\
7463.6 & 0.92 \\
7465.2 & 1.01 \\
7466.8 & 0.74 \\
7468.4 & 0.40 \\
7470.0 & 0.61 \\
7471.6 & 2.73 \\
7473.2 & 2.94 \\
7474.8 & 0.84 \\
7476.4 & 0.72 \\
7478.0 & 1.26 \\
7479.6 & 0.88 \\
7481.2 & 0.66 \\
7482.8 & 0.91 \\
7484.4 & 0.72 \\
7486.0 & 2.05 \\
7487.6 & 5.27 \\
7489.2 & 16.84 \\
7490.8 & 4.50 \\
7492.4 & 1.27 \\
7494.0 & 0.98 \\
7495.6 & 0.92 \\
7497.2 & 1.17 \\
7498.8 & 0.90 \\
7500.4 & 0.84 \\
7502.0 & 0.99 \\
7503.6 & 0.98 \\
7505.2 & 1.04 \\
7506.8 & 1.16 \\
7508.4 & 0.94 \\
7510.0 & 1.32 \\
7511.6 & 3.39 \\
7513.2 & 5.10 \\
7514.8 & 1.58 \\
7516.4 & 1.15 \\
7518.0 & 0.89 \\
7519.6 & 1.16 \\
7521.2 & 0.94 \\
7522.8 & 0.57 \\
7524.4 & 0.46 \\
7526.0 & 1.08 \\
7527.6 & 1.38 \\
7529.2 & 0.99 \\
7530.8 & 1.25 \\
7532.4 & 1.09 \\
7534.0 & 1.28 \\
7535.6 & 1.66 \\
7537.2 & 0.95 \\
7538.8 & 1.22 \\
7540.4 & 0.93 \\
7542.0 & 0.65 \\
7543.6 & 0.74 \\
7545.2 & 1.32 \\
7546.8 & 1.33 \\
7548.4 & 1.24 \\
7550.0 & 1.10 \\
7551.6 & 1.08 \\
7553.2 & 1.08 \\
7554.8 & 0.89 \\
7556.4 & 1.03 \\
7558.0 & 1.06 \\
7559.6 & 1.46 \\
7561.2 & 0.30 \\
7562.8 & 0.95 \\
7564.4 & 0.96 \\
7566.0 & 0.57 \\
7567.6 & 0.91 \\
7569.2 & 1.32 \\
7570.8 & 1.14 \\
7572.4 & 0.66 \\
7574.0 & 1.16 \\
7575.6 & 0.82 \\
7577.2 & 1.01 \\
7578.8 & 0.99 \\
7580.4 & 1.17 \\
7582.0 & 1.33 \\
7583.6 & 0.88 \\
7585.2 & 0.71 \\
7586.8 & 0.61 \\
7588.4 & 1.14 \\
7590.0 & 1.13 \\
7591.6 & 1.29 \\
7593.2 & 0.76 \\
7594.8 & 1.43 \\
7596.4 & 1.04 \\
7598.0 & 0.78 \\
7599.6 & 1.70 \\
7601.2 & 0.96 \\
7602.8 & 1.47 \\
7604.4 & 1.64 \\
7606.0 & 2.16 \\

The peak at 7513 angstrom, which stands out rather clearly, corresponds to [N II]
